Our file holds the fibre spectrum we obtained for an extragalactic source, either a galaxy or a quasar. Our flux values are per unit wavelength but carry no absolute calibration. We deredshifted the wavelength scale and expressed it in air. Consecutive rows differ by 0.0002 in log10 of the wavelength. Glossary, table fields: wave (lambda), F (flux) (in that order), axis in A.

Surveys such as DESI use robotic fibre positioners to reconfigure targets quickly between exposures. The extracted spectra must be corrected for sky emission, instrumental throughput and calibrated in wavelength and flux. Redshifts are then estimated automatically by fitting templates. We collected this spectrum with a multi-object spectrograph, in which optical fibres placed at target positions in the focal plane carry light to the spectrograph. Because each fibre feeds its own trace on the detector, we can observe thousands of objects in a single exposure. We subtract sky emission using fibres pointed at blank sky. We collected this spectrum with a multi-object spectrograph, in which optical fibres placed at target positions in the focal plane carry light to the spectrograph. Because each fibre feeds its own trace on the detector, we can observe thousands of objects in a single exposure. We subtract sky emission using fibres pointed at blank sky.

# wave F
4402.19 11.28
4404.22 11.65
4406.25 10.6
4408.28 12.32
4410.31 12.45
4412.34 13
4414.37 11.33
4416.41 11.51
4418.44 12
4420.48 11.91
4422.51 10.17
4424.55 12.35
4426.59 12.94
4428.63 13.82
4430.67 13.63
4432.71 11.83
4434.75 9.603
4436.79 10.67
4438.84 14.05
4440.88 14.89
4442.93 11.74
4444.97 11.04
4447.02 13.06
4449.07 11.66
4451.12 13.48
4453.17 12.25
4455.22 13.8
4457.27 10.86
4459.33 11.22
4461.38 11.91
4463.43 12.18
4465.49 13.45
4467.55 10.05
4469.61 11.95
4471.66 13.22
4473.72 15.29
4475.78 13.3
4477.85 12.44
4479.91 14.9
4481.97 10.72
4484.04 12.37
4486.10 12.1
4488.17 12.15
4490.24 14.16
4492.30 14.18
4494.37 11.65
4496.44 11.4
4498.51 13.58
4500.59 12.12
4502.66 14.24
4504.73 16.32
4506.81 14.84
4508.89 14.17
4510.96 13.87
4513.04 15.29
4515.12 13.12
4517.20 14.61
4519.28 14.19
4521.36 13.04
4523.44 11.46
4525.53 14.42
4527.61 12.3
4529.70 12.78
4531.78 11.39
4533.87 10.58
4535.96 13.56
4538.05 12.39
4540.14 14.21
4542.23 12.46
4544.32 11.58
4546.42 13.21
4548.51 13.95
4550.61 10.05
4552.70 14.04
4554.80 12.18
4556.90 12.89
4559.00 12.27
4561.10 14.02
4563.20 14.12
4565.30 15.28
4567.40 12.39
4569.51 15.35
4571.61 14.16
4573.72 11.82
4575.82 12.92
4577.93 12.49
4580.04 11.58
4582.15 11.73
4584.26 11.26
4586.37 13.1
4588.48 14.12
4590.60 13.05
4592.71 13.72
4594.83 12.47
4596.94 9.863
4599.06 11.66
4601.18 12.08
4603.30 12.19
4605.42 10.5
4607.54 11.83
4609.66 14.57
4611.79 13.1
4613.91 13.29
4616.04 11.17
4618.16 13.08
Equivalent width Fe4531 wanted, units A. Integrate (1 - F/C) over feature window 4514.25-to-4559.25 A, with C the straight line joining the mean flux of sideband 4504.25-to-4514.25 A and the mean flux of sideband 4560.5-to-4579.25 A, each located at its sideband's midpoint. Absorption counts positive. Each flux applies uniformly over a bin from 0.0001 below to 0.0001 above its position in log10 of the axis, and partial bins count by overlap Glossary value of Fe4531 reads 4.7 A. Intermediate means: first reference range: 14.8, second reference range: 13.6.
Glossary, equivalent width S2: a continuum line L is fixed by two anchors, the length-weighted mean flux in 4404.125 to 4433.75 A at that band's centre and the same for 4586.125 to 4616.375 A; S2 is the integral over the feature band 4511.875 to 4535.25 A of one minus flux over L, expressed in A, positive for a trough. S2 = -1.36 A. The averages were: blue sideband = 12.1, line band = 13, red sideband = 12.5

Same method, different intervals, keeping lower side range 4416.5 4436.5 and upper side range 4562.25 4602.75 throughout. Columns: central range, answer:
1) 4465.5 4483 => -0.81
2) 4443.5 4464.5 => -0.06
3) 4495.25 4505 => -0.74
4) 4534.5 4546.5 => -0.22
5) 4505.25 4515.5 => -1.68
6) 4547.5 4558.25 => 0.02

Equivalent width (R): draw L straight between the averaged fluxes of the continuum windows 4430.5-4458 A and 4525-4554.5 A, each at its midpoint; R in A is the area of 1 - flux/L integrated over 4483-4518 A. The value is -3.0 A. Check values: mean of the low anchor 12.3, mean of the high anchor 12.6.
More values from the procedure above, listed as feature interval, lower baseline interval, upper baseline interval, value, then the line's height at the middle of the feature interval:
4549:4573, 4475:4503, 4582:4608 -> -1.9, 12.3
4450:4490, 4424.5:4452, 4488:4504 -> 0.8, 12.8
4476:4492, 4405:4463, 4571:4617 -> -0.7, 12.2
